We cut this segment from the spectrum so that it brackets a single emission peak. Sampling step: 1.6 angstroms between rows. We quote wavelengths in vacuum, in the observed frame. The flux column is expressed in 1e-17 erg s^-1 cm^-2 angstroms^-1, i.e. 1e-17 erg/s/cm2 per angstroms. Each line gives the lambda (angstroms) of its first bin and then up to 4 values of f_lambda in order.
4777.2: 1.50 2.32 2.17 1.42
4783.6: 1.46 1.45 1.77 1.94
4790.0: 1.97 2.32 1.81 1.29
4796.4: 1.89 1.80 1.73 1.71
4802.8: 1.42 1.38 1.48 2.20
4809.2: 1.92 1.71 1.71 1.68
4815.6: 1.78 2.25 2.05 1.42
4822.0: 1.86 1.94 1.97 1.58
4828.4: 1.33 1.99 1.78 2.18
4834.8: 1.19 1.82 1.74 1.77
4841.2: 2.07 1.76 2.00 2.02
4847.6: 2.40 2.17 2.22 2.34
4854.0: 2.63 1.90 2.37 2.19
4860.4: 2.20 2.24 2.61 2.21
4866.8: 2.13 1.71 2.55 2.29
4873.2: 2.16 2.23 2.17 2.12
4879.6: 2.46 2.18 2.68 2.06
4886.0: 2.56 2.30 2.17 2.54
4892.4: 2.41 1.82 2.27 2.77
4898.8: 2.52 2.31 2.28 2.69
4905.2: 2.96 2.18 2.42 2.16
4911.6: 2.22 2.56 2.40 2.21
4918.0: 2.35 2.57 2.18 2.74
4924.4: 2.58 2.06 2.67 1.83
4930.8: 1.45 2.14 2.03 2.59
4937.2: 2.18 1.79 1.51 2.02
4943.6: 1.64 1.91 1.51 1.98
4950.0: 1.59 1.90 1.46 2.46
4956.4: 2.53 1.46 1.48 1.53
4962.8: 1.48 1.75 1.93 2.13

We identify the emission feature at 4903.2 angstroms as C III]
